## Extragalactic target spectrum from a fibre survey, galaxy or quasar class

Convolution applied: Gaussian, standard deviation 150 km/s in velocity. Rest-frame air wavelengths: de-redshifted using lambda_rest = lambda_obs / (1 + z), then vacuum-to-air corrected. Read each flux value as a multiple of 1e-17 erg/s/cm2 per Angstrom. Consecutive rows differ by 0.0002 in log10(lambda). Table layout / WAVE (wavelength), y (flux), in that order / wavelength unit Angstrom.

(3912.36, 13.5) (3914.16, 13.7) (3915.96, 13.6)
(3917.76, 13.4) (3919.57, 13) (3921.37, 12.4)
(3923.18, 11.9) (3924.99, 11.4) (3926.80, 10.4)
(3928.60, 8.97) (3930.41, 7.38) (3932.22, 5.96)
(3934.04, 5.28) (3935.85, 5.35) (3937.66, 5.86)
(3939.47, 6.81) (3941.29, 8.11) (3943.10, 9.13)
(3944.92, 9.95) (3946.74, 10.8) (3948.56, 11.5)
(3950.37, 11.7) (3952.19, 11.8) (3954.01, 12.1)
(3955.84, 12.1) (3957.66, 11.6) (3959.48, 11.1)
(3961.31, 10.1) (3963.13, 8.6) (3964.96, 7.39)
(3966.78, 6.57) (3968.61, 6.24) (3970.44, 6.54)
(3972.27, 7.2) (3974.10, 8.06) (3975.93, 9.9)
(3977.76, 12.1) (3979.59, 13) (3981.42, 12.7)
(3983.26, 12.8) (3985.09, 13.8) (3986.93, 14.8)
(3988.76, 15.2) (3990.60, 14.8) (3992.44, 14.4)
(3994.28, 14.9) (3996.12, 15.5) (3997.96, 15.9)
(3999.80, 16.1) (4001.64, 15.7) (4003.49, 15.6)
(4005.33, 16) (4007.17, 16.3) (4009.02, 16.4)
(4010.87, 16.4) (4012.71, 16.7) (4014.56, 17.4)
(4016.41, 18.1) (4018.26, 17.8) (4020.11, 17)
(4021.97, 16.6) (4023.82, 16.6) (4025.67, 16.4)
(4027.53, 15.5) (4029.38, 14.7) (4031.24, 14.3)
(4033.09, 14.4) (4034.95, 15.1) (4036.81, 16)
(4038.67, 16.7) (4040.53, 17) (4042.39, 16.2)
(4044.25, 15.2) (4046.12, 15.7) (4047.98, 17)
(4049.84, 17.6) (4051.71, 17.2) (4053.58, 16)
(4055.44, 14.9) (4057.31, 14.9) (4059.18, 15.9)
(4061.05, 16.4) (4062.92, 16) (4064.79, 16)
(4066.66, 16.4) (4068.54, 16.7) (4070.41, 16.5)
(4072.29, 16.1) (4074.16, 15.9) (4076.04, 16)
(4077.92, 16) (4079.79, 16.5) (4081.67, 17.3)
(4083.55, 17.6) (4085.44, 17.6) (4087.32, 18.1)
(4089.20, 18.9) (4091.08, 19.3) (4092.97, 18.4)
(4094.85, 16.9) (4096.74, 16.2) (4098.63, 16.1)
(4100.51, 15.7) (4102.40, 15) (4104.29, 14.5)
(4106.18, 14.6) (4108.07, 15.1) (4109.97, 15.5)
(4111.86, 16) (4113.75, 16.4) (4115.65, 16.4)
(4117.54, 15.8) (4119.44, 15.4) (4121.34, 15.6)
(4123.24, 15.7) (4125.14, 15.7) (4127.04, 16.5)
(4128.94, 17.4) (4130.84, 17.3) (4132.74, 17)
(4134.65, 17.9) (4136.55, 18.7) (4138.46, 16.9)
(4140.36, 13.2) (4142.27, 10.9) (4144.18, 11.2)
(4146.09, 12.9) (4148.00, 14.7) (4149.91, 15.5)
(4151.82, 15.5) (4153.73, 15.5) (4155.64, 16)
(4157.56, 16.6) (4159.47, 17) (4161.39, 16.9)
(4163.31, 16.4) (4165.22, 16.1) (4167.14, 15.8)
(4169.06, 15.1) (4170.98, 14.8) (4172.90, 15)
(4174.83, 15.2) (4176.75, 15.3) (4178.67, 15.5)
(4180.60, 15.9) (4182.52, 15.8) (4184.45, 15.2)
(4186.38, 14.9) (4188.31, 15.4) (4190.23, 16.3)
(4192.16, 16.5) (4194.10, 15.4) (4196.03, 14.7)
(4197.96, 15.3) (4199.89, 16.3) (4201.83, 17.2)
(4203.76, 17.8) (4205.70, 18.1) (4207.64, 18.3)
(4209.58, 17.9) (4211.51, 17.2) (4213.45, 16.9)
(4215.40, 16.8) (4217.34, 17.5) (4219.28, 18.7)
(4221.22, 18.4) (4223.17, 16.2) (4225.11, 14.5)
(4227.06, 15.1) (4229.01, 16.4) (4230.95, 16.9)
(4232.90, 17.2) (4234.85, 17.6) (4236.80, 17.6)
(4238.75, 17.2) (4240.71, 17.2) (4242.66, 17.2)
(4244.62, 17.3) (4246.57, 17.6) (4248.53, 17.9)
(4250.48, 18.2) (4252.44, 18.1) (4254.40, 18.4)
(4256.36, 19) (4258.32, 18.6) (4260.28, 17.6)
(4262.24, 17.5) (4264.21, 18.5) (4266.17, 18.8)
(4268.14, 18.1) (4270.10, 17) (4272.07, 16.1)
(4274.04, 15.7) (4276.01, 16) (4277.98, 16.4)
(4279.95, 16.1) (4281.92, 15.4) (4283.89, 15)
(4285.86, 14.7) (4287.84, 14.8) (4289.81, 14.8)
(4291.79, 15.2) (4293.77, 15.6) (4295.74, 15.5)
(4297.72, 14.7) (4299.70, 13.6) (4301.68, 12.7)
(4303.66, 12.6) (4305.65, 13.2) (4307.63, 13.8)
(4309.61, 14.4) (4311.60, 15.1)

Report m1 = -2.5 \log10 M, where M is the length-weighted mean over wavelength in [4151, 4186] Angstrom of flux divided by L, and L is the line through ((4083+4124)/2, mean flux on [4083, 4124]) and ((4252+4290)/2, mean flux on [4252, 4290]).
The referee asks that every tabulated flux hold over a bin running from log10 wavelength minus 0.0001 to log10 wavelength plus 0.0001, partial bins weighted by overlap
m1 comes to 0.055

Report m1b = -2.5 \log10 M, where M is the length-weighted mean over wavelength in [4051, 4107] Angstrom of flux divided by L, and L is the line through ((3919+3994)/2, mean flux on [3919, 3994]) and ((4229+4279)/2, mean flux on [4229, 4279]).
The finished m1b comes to -0.24 mag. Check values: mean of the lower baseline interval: 10.2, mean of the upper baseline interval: 17.5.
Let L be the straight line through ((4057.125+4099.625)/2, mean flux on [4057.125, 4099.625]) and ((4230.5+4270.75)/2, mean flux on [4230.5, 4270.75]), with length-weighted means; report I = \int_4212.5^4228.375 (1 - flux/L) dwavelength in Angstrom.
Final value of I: 0.8 Angstrom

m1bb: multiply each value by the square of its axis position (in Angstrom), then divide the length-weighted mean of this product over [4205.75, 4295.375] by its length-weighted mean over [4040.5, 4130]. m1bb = 1.12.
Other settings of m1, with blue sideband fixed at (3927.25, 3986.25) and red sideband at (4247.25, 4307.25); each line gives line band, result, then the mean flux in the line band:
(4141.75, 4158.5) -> -0.069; 14.4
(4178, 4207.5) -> -0.121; 16.1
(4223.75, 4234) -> -0.063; 16.1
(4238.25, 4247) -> -0.122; 17.3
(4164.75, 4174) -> -0.105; 15.3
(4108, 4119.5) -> -0.240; 15.9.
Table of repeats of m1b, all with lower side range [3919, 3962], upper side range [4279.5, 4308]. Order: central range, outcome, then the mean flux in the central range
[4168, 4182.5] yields -0.18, 15.3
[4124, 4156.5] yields -0.24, 15.5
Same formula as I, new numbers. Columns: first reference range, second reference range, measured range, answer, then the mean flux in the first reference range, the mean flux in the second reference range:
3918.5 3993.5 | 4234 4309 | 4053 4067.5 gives -4.21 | 10.2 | 16.3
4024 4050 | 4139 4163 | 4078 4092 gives -2.20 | 15.8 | 14.7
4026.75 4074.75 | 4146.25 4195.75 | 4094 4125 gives 0.22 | 15.9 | 15.6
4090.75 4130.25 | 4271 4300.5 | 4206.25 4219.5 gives -1.64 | 16.1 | 15.3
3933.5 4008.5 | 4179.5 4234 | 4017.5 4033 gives -4.26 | 11.4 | 16.5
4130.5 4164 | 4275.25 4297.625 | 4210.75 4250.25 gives -4.24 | 15.5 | 15.4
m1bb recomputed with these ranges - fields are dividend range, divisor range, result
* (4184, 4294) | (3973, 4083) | 1.20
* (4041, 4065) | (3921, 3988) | 1.73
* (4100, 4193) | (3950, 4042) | 1.22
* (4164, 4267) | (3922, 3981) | 2.06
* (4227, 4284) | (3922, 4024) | 1.64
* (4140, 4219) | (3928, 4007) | 1.59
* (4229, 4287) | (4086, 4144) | 1.14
